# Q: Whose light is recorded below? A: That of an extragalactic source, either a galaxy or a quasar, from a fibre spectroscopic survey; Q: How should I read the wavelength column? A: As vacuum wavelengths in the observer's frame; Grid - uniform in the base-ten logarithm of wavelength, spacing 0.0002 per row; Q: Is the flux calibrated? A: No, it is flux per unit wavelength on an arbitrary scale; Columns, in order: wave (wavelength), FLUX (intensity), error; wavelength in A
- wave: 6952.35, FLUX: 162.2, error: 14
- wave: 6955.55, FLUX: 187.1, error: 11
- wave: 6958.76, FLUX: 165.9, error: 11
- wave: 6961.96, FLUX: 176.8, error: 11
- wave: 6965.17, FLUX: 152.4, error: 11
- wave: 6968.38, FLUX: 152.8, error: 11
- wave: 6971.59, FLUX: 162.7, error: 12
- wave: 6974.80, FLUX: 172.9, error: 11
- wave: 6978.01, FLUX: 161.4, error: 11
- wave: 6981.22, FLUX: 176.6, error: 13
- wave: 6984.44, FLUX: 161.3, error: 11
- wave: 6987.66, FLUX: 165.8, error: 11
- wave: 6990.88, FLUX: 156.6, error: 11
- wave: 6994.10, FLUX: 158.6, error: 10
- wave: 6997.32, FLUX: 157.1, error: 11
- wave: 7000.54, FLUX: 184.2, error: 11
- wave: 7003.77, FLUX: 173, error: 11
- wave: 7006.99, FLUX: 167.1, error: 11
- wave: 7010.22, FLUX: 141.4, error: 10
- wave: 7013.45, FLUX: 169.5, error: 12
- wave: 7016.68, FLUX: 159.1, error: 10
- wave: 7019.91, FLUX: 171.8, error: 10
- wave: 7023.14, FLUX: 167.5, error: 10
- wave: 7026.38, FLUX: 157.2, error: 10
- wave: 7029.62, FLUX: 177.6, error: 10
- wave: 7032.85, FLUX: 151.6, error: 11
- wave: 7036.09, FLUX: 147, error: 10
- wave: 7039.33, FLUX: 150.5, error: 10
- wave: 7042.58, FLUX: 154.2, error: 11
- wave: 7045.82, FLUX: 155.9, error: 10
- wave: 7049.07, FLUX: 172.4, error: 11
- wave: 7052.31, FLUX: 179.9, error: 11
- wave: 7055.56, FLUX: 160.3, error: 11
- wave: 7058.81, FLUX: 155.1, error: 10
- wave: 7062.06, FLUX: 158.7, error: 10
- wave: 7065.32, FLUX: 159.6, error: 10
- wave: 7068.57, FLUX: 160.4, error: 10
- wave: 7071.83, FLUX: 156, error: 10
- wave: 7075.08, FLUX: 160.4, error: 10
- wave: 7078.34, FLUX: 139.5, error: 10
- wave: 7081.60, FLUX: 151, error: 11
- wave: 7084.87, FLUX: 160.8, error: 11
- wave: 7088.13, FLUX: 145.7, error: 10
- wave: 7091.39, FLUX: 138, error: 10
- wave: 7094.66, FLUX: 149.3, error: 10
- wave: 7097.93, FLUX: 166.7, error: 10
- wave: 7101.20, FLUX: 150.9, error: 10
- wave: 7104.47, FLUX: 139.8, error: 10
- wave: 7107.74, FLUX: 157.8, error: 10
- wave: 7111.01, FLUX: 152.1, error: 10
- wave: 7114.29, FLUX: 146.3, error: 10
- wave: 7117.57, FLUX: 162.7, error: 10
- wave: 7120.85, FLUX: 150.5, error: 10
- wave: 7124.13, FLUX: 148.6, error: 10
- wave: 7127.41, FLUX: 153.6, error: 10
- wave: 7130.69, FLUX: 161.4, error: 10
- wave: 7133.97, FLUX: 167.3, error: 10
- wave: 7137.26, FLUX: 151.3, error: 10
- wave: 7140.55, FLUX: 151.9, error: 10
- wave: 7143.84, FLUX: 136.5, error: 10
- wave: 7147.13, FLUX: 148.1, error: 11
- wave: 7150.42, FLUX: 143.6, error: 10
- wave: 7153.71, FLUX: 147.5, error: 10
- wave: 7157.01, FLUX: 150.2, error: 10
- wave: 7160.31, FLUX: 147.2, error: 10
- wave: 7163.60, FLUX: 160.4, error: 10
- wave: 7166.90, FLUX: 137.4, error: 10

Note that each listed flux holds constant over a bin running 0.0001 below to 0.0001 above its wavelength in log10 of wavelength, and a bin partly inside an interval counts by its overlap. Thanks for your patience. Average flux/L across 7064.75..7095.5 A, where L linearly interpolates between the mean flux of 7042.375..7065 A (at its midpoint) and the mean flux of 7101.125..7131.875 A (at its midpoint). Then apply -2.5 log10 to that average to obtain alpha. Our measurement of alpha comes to 0.05 mag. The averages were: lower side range 163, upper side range 152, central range 152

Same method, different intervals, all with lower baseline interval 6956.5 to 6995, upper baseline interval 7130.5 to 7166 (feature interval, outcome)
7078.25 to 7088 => 0.03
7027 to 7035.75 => -0.01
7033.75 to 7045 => 0.06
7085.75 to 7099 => 0.04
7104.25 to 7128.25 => 0.01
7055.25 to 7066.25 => 0.00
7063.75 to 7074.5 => -0.01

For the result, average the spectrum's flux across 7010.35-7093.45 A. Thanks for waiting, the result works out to 158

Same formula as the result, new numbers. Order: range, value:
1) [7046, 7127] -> 155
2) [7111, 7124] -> 152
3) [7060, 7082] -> 155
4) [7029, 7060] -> 160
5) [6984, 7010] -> 164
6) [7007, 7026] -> 162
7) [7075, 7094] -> 148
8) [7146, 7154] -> 146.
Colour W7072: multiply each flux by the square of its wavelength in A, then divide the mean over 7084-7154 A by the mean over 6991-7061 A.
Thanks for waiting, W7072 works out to 1.0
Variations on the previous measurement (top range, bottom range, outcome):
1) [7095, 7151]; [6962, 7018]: 0.97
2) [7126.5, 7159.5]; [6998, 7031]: 0.94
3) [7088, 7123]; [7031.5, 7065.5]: 0.97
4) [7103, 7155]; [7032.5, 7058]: 0.97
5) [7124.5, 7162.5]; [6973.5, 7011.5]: 0.96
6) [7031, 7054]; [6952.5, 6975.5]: 0.98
